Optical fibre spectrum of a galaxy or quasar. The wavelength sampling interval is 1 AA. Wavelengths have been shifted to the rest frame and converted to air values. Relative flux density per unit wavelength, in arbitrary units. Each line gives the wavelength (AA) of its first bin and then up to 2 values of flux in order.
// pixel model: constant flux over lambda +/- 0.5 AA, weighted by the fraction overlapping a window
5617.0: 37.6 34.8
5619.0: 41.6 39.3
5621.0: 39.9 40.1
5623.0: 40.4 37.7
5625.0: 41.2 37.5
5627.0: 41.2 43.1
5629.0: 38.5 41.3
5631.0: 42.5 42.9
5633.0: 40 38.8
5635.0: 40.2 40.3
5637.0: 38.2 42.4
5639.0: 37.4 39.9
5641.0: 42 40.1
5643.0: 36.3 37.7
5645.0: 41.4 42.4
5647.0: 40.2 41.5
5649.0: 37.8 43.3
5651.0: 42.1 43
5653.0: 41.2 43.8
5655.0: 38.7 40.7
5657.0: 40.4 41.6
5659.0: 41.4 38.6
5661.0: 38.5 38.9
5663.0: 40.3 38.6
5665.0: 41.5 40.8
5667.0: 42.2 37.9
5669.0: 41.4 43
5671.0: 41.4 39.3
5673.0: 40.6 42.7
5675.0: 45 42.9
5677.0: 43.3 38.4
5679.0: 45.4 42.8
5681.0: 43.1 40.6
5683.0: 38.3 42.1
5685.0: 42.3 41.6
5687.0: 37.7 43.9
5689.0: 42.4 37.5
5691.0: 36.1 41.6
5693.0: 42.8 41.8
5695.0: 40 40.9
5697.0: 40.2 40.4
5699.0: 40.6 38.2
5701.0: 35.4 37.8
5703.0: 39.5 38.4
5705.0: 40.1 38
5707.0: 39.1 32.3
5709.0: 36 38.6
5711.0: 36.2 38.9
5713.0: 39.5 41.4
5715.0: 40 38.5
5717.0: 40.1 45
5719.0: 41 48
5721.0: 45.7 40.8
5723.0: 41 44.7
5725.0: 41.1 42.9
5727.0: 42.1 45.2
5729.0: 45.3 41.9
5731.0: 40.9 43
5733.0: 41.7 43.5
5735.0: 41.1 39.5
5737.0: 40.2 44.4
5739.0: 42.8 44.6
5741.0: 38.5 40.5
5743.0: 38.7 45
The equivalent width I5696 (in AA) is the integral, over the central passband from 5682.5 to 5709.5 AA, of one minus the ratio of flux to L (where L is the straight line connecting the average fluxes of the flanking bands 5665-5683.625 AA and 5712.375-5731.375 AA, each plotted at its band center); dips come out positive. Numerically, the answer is 1.6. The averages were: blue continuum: 41.6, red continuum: 42.4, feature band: 39.4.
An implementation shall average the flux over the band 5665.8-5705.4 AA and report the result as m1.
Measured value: 40.8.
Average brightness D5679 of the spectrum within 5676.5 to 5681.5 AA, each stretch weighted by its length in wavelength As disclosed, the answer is 42.6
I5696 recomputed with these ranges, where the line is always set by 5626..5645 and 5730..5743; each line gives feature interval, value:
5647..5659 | -0.26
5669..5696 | -0.39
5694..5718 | 1.32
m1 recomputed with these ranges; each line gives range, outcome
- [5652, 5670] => 40.5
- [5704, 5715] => 38.1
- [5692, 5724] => 40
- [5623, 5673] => 40.4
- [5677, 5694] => 41.1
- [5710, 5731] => 41.9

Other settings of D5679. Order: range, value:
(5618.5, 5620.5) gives 40.5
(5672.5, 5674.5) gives 41.7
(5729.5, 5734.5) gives 42.2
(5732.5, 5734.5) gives 42.6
